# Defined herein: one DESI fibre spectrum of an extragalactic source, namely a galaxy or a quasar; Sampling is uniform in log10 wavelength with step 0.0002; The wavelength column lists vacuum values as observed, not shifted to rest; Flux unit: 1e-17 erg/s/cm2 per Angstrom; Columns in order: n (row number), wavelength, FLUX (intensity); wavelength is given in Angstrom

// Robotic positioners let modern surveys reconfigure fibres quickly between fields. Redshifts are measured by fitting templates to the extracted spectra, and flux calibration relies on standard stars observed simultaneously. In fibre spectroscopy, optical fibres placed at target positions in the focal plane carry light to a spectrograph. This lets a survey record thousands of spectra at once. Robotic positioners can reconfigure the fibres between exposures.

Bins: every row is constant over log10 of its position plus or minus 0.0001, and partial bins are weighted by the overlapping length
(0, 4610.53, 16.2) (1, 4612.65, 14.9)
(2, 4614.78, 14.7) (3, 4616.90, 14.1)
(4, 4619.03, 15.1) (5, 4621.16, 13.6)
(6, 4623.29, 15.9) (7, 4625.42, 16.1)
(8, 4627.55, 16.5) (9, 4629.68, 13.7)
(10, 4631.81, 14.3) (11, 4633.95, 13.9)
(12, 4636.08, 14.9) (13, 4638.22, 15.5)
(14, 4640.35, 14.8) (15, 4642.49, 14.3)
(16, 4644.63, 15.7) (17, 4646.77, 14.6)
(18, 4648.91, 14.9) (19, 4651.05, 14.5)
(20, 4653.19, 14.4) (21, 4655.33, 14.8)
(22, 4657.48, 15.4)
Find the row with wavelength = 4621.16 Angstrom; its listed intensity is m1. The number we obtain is 13.6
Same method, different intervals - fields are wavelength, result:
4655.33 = 14.8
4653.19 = 14.4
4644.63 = 15.7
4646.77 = 14.6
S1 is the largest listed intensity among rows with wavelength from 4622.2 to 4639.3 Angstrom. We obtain 16.5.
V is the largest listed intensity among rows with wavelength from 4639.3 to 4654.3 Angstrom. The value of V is 15.7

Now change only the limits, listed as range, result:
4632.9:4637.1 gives 14.9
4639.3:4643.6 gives 14.8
